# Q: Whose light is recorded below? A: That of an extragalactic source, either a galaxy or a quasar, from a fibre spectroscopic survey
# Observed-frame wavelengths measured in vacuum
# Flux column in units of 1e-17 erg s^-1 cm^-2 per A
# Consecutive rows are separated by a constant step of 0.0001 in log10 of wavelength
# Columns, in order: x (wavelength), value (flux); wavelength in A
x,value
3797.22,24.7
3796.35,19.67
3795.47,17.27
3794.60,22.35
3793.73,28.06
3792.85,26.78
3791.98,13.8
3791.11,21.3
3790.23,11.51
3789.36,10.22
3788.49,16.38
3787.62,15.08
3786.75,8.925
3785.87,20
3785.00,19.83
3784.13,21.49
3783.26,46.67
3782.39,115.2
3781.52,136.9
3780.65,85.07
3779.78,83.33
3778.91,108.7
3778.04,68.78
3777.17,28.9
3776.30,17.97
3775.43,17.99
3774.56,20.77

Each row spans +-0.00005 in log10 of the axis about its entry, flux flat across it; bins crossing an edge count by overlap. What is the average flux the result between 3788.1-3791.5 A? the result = 14.7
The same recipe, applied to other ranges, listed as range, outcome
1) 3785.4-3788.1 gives 14.8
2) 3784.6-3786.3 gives 19.9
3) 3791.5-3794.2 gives 22.9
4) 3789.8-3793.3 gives 18.3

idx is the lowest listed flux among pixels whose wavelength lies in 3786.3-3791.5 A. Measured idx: 8.925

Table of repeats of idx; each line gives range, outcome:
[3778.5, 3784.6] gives 21.49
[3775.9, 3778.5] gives 17.97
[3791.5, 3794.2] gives 13.8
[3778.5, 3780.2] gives 83.33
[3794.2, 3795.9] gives 17.27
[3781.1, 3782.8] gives 115.2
